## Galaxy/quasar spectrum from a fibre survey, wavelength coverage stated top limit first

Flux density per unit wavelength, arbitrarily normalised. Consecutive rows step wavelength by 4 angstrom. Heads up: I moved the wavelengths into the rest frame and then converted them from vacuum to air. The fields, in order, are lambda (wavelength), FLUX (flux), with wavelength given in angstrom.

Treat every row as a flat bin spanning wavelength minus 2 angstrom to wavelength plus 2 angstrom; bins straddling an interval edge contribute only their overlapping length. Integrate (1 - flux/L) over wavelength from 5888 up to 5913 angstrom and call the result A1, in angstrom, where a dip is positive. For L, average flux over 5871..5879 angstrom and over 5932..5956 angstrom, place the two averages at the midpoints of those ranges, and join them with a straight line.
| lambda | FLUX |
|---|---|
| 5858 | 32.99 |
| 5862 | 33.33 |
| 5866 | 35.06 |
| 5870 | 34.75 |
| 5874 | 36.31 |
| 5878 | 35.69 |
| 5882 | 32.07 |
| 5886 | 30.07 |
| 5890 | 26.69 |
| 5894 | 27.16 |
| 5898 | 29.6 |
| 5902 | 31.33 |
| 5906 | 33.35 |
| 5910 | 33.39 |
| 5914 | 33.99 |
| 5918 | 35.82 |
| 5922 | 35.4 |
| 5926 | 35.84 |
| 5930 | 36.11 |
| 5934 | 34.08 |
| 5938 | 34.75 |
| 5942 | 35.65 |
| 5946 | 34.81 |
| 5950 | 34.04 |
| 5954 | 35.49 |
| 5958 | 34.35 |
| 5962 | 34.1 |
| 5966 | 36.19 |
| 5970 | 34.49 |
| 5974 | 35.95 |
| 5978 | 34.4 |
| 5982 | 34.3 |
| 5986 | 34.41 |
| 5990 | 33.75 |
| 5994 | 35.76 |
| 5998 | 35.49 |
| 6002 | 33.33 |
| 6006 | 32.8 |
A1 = 3.6 angstrom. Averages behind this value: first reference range 35.9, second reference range 34.8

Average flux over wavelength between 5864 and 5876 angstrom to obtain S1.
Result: 35.4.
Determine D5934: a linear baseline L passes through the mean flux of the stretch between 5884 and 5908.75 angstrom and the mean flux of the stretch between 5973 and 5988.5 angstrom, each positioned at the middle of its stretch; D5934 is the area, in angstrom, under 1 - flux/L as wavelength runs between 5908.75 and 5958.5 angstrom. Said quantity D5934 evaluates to -4.7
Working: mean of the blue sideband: 29.8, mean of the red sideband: 34.7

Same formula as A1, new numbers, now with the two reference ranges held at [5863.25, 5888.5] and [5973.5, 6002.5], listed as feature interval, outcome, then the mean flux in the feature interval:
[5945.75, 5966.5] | -0.2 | 34.7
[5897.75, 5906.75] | 0.7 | 31.5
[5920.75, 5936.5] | -0.5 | 35.3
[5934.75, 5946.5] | -0.2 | 35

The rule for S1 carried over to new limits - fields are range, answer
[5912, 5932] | 35.4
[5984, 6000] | 34.9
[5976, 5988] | 34.4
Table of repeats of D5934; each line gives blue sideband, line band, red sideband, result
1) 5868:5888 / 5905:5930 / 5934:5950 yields -0.3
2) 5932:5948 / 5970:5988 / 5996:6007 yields -0.2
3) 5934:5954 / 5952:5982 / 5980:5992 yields -0.4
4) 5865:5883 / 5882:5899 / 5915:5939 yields 3.1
